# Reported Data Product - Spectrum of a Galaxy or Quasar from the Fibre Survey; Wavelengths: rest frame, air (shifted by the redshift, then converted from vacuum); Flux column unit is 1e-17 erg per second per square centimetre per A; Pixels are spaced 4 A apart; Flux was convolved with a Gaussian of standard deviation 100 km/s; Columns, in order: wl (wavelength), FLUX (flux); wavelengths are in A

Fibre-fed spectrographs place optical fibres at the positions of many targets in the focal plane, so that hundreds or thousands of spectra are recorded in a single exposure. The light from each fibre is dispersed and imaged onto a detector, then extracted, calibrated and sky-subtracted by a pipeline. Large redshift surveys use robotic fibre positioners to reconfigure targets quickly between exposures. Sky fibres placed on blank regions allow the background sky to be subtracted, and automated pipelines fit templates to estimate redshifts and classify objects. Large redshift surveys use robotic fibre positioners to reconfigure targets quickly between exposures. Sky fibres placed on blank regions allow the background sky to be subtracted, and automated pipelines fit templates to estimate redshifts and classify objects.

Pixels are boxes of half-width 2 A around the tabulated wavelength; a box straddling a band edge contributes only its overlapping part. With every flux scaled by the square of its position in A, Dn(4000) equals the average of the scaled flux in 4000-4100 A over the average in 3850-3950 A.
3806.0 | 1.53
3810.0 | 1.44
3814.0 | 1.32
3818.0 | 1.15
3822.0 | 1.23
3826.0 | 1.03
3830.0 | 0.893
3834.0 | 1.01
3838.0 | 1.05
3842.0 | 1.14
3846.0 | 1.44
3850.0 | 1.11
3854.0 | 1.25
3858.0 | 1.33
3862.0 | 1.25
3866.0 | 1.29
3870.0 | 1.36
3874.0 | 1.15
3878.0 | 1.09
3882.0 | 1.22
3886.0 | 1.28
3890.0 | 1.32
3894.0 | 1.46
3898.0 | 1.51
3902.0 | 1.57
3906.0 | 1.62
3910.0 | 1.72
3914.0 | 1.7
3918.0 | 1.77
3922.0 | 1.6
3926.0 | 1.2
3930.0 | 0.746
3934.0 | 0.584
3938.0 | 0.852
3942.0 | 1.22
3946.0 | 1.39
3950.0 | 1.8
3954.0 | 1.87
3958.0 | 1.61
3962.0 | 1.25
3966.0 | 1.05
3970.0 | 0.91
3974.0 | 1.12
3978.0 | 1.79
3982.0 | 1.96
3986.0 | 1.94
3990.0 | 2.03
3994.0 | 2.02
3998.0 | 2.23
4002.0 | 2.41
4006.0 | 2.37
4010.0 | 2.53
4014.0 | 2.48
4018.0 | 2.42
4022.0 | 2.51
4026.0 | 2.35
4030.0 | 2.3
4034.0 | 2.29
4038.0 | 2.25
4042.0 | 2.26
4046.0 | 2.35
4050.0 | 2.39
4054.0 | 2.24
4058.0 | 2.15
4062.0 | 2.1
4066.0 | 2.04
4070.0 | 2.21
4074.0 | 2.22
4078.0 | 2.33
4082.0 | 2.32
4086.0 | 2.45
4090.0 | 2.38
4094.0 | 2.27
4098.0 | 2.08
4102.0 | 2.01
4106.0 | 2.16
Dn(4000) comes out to 1.89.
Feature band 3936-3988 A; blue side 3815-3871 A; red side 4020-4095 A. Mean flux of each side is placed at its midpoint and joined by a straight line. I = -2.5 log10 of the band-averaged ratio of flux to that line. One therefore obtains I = 0.24 mag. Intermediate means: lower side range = 1.18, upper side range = 2.28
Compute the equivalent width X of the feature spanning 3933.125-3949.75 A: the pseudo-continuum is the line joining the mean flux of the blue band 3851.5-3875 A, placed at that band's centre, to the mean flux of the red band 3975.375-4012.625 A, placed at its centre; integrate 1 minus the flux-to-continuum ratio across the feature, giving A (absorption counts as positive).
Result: 6.2 A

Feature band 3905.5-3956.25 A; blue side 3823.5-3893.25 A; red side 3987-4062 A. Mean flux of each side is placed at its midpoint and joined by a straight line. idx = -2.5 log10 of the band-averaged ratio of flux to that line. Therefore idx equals 0.20 mag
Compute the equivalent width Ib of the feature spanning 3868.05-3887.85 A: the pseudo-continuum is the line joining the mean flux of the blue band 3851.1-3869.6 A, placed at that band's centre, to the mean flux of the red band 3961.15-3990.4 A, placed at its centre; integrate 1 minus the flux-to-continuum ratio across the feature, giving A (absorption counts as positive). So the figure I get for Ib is 1.4 A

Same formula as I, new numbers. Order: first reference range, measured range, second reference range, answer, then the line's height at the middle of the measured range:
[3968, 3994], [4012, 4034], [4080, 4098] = -0.25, 1.92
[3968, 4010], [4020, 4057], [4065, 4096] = -0.10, 2.11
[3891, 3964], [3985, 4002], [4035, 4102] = -0.17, 1.8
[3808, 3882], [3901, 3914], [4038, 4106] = -0.12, 1.48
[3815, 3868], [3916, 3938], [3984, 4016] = 0.45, 1.75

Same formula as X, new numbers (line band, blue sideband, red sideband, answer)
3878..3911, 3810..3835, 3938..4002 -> -1.4 A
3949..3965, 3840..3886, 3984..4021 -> 2.9 A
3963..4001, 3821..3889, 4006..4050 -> 7.2 A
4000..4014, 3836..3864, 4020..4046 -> -1.7 A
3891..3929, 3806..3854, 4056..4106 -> -0.9 A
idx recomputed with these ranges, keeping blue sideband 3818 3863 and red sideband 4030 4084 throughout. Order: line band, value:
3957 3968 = 0.35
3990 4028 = -0.17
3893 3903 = -0.05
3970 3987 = 0.16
